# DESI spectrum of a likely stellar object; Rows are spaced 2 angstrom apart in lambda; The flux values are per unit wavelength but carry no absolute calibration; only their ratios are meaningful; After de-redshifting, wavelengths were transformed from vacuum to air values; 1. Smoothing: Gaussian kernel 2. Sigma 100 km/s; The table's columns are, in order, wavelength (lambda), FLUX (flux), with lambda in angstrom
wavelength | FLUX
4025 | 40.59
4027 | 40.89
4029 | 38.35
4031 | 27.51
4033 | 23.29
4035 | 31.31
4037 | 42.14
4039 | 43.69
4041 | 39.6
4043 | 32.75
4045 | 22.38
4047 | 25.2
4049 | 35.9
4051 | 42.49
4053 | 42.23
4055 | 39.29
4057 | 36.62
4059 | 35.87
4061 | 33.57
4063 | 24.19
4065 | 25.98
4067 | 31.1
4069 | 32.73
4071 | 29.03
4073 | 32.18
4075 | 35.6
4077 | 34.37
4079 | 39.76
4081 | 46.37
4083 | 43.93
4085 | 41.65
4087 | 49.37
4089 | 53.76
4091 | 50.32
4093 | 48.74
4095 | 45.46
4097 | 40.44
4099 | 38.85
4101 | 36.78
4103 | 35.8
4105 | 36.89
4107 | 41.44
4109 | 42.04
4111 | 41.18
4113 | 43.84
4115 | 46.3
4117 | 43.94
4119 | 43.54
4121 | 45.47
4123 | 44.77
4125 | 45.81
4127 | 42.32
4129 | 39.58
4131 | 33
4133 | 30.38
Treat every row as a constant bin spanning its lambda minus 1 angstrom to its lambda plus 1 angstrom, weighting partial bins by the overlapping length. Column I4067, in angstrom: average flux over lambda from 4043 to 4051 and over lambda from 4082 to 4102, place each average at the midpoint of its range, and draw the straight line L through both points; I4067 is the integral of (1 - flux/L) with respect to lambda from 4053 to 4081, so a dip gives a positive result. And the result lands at 2.1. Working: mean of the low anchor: 30.3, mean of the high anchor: 44.9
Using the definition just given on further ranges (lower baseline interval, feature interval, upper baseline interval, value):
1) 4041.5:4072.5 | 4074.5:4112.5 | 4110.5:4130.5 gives -3.5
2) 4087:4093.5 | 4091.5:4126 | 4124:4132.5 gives 2.0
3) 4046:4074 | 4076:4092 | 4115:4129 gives -3.1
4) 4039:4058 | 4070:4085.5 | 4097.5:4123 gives 0.3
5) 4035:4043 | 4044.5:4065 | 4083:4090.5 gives 4.1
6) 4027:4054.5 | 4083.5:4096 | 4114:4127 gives -2.2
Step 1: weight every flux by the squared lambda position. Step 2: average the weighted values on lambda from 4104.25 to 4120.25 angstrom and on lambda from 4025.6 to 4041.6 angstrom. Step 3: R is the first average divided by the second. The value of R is 1.23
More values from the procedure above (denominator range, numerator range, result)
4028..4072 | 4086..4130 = 1.34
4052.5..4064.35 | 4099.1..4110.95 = 1.14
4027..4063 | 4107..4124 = 1.30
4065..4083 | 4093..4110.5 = 1.16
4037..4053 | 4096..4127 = 1.22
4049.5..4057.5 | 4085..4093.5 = 1.26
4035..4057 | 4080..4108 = 1.23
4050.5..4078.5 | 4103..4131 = 1.28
